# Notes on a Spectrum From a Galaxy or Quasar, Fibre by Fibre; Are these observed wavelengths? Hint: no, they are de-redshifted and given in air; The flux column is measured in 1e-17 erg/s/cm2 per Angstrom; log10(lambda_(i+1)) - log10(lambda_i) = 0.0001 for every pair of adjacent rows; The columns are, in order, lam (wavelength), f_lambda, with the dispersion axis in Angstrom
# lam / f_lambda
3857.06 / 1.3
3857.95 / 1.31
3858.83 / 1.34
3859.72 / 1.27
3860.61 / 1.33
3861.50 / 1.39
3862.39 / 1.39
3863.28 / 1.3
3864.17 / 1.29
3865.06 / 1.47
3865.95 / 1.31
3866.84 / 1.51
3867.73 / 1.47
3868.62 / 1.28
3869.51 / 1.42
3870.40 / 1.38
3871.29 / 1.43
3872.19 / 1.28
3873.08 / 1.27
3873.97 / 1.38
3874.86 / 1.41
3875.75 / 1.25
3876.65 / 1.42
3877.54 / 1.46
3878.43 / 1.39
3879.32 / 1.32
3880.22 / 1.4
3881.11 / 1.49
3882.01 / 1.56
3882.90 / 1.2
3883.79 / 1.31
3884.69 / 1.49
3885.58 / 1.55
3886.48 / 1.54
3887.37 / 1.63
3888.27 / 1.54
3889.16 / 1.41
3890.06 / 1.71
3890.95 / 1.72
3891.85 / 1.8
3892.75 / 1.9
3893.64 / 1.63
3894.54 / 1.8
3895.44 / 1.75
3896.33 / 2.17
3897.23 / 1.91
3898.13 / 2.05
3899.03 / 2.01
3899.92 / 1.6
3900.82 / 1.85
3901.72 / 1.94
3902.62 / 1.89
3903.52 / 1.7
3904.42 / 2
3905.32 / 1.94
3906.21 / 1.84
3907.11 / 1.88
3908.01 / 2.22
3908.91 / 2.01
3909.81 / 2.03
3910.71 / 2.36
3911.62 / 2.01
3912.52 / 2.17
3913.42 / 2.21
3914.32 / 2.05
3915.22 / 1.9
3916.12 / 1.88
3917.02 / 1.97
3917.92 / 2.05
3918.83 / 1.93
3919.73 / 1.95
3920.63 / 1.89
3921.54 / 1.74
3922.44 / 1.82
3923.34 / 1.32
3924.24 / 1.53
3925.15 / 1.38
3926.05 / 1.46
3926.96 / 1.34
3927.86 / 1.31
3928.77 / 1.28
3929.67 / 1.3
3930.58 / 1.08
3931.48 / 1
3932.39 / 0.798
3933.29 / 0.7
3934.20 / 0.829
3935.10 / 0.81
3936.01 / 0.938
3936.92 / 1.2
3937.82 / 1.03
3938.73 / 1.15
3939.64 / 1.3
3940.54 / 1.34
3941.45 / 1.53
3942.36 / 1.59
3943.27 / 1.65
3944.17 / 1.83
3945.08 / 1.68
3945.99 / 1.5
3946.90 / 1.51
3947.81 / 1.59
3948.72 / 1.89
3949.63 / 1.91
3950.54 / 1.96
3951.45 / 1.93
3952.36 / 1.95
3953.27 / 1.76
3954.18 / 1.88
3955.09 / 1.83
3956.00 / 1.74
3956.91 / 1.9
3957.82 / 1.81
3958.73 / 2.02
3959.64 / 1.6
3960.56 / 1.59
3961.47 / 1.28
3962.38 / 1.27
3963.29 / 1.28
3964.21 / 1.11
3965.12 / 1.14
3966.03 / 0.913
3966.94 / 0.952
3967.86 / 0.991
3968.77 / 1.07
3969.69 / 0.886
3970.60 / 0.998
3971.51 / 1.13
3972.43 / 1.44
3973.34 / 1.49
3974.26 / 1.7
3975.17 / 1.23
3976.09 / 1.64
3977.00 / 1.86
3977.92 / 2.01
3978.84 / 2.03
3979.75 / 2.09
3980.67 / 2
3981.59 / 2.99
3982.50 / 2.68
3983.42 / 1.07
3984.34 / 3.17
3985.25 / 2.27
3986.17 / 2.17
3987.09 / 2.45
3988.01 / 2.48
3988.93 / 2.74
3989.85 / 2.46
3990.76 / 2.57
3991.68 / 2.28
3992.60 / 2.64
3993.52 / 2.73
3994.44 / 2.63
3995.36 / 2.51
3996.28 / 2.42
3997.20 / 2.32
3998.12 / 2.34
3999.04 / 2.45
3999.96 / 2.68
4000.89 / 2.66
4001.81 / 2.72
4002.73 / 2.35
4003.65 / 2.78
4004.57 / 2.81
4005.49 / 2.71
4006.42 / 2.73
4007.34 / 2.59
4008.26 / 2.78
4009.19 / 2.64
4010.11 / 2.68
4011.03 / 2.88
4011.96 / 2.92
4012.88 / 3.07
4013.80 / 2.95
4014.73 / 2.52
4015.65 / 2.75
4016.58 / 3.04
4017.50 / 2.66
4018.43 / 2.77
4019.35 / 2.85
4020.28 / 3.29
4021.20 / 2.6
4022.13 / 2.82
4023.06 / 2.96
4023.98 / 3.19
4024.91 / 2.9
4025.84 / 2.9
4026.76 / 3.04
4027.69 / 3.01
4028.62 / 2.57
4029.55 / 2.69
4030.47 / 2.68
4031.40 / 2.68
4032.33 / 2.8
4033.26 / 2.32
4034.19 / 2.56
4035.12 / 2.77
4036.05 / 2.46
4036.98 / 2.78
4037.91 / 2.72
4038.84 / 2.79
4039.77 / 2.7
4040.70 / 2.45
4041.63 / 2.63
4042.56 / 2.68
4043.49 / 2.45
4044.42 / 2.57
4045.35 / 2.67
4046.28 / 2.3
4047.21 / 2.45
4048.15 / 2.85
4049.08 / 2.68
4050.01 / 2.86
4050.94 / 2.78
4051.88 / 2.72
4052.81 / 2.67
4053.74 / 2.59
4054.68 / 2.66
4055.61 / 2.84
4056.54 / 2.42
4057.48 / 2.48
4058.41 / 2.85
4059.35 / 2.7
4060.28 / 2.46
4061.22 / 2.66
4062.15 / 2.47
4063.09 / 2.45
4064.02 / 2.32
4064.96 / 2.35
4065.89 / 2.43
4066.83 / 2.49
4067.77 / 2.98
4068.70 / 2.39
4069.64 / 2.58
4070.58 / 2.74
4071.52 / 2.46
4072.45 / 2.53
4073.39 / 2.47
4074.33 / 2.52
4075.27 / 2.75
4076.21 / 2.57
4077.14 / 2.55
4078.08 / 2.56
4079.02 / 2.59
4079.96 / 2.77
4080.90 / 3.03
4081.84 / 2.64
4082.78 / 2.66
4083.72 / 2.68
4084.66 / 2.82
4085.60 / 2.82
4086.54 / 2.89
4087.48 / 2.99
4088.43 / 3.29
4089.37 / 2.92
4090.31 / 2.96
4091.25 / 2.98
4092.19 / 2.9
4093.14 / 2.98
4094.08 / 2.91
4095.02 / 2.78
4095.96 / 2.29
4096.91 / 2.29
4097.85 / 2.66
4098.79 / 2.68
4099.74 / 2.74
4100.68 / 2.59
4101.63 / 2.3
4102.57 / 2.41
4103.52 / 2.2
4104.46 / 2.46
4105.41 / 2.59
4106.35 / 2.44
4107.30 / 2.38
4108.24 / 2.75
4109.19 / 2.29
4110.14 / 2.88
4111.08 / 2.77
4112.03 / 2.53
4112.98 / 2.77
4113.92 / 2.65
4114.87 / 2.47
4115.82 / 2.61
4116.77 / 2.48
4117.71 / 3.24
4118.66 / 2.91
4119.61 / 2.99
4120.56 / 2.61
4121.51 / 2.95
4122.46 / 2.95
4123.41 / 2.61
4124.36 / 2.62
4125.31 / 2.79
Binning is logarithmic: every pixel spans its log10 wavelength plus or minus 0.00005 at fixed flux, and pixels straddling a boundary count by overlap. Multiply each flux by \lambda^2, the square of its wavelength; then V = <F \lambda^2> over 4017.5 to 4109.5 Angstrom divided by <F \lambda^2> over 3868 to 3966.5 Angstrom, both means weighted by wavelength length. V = 1.80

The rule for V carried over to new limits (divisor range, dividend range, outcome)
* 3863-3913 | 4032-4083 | 1.73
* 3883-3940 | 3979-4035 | 1.70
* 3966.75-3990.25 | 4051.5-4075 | 1.44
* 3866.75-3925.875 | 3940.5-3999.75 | 1.13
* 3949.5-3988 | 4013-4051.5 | 1.66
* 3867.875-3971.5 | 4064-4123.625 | 1.86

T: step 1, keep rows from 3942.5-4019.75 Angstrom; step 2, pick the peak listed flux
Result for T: 3.17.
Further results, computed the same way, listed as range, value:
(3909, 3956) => 2.36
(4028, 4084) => 3.03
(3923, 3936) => 1.53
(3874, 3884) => 1.56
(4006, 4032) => 3.29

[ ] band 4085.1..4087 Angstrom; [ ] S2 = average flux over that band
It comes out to 2.86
